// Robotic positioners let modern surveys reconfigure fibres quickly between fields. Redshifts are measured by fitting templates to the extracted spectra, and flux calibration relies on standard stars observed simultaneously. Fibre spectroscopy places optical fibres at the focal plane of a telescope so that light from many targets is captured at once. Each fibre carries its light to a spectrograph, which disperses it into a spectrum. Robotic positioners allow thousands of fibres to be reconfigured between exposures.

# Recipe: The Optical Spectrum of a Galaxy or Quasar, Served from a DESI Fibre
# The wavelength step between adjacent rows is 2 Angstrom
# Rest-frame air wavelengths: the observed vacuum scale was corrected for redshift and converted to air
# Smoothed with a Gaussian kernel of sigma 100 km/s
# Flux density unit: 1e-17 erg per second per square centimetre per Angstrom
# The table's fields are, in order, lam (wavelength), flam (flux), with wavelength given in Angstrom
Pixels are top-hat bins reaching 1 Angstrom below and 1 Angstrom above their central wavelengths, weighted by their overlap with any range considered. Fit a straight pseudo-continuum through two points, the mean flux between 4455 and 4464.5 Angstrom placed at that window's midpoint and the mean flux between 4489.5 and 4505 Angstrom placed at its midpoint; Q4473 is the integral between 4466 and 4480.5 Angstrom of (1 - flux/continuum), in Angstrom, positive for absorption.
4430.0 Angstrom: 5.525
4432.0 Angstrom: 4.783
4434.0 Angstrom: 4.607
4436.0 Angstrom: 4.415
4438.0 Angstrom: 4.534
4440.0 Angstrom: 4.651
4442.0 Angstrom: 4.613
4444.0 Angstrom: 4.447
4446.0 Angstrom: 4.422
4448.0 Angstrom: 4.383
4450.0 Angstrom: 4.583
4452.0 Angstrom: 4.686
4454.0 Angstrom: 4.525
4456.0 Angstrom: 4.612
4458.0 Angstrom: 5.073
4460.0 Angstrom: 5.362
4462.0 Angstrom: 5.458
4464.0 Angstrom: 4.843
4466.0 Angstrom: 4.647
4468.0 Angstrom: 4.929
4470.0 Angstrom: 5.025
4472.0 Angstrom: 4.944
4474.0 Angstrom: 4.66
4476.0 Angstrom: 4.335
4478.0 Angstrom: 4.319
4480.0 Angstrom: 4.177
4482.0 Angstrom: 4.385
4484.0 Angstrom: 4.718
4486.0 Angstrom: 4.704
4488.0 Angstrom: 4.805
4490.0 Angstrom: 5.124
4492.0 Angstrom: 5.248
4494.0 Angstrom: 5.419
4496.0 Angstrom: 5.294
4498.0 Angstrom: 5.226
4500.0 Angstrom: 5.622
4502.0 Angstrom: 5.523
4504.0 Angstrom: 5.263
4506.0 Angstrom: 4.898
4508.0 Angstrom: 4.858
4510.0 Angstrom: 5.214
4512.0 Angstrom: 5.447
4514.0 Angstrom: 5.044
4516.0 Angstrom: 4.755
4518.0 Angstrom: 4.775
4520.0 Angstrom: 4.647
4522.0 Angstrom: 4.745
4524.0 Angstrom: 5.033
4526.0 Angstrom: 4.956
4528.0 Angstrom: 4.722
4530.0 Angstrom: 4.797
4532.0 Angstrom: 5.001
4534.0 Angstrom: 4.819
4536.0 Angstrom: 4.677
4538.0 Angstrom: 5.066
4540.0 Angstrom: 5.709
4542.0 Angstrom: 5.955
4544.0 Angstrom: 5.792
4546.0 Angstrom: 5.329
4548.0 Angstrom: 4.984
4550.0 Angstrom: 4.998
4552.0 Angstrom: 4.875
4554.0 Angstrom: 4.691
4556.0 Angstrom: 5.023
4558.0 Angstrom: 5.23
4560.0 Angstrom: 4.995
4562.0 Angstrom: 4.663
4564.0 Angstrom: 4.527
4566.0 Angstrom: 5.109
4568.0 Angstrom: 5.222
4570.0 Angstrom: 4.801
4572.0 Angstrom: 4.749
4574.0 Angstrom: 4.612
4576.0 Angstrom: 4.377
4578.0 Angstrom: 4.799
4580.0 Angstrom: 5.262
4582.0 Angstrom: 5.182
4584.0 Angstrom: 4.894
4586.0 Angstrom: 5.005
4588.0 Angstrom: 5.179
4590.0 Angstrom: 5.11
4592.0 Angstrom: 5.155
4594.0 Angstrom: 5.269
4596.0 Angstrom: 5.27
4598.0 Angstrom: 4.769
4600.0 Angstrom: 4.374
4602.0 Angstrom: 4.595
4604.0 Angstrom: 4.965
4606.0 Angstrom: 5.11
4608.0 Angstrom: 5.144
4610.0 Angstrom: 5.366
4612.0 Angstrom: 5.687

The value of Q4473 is 1.5 Angstrom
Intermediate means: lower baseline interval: 5.08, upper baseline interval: 5.35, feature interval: 4.64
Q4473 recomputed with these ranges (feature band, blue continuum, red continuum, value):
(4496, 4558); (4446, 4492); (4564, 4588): -3.3 Angstrom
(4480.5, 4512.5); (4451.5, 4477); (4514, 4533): -1.6 Angstrom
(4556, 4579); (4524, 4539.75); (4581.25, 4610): 0.6 Angstrom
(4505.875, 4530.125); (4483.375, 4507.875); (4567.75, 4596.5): 0.9 Angstrom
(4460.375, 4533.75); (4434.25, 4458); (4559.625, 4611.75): -3.6 Angstrom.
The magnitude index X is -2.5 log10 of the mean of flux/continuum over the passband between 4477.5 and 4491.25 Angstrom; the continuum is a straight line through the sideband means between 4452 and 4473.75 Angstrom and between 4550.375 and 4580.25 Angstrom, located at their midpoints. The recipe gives 0.06 mag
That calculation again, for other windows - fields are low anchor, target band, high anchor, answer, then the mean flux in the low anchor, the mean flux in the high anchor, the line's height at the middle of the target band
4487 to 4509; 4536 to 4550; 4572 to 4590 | -0.07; 5.21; 4.92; 5.05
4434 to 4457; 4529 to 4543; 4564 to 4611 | -0.07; 4.54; 4.96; 4.81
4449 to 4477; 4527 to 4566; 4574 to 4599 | -0.02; 4.83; 5.01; 4.95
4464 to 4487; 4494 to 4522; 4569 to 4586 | -0.09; 4.63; 4.84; 4.7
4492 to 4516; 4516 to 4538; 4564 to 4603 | 0.07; 5.23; 4.92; 5.14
